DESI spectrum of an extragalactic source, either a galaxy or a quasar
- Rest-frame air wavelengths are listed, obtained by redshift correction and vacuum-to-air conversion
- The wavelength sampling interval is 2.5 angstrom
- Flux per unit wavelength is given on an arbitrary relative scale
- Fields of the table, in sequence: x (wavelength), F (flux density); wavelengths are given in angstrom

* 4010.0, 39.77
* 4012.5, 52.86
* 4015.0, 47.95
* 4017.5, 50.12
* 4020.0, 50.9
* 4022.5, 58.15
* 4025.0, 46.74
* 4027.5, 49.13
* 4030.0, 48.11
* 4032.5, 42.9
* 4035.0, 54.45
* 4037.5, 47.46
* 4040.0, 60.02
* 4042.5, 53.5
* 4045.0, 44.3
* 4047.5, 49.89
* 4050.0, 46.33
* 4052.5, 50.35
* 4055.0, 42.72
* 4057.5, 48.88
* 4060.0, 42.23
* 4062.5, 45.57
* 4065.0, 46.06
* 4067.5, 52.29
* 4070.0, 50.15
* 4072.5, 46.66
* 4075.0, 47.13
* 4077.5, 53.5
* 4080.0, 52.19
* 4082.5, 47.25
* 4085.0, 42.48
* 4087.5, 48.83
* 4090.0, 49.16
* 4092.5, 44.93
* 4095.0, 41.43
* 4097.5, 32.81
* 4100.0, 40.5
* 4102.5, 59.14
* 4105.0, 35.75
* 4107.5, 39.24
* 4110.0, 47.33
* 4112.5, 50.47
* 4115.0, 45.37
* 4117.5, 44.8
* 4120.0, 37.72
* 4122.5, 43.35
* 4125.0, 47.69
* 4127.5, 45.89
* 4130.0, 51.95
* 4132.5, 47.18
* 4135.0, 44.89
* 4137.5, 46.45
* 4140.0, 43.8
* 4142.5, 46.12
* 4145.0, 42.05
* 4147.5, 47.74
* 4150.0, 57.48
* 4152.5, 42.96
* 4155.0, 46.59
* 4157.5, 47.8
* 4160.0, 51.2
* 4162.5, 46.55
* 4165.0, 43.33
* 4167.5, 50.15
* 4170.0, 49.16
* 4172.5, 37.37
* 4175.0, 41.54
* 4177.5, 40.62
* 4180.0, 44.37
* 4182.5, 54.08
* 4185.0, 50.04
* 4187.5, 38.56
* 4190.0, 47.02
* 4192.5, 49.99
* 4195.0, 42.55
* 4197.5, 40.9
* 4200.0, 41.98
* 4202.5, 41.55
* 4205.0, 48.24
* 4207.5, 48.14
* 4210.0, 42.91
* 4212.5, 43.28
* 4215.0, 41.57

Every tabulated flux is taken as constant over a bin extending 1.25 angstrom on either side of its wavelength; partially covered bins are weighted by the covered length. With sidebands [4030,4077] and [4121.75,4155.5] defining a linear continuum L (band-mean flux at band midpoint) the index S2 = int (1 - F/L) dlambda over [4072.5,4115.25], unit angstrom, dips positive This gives 1.7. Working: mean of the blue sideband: 48.5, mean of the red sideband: 46.8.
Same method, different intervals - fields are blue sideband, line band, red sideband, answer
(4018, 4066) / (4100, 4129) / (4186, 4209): 1.1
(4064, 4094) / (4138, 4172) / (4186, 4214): -1.0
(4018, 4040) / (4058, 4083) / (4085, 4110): -1.1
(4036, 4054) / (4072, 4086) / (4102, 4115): -0.2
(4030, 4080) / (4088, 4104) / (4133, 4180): 1.0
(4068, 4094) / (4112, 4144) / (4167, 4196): 0.8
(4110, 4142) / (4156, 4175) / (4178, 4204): -0.4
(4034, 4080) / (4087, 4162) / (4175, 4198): 2.2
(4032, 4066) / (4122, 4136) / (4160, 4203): -0.2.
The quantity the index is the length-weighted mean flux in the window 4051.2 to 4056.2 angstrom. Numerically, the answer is 46.6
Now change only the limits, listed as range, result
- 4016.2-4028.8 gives 51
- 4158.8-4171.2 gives 48.1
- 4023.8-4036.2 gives 48.2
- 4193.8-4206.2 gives 43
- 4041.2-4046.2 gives 49.1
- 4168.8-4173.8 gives 43.2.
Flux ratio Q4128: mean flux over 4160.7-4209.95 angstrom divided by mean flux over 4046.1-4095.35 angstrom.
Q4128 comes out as 0.9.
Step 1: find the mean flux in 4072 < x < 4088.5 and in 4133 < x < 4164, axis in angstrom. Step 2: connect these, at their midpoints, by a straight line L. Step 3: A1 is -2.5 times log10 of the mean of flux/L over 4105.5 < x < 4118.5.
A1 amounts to 0.07 mag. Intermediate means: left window 48.4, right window 46.9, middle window 44.9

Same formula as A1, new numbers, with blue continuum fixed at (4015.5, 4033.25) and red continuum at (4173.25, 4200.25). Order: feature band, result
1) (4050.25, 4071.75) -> 0.03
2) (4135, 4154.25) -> -0.01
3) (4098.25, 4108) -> 0.09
